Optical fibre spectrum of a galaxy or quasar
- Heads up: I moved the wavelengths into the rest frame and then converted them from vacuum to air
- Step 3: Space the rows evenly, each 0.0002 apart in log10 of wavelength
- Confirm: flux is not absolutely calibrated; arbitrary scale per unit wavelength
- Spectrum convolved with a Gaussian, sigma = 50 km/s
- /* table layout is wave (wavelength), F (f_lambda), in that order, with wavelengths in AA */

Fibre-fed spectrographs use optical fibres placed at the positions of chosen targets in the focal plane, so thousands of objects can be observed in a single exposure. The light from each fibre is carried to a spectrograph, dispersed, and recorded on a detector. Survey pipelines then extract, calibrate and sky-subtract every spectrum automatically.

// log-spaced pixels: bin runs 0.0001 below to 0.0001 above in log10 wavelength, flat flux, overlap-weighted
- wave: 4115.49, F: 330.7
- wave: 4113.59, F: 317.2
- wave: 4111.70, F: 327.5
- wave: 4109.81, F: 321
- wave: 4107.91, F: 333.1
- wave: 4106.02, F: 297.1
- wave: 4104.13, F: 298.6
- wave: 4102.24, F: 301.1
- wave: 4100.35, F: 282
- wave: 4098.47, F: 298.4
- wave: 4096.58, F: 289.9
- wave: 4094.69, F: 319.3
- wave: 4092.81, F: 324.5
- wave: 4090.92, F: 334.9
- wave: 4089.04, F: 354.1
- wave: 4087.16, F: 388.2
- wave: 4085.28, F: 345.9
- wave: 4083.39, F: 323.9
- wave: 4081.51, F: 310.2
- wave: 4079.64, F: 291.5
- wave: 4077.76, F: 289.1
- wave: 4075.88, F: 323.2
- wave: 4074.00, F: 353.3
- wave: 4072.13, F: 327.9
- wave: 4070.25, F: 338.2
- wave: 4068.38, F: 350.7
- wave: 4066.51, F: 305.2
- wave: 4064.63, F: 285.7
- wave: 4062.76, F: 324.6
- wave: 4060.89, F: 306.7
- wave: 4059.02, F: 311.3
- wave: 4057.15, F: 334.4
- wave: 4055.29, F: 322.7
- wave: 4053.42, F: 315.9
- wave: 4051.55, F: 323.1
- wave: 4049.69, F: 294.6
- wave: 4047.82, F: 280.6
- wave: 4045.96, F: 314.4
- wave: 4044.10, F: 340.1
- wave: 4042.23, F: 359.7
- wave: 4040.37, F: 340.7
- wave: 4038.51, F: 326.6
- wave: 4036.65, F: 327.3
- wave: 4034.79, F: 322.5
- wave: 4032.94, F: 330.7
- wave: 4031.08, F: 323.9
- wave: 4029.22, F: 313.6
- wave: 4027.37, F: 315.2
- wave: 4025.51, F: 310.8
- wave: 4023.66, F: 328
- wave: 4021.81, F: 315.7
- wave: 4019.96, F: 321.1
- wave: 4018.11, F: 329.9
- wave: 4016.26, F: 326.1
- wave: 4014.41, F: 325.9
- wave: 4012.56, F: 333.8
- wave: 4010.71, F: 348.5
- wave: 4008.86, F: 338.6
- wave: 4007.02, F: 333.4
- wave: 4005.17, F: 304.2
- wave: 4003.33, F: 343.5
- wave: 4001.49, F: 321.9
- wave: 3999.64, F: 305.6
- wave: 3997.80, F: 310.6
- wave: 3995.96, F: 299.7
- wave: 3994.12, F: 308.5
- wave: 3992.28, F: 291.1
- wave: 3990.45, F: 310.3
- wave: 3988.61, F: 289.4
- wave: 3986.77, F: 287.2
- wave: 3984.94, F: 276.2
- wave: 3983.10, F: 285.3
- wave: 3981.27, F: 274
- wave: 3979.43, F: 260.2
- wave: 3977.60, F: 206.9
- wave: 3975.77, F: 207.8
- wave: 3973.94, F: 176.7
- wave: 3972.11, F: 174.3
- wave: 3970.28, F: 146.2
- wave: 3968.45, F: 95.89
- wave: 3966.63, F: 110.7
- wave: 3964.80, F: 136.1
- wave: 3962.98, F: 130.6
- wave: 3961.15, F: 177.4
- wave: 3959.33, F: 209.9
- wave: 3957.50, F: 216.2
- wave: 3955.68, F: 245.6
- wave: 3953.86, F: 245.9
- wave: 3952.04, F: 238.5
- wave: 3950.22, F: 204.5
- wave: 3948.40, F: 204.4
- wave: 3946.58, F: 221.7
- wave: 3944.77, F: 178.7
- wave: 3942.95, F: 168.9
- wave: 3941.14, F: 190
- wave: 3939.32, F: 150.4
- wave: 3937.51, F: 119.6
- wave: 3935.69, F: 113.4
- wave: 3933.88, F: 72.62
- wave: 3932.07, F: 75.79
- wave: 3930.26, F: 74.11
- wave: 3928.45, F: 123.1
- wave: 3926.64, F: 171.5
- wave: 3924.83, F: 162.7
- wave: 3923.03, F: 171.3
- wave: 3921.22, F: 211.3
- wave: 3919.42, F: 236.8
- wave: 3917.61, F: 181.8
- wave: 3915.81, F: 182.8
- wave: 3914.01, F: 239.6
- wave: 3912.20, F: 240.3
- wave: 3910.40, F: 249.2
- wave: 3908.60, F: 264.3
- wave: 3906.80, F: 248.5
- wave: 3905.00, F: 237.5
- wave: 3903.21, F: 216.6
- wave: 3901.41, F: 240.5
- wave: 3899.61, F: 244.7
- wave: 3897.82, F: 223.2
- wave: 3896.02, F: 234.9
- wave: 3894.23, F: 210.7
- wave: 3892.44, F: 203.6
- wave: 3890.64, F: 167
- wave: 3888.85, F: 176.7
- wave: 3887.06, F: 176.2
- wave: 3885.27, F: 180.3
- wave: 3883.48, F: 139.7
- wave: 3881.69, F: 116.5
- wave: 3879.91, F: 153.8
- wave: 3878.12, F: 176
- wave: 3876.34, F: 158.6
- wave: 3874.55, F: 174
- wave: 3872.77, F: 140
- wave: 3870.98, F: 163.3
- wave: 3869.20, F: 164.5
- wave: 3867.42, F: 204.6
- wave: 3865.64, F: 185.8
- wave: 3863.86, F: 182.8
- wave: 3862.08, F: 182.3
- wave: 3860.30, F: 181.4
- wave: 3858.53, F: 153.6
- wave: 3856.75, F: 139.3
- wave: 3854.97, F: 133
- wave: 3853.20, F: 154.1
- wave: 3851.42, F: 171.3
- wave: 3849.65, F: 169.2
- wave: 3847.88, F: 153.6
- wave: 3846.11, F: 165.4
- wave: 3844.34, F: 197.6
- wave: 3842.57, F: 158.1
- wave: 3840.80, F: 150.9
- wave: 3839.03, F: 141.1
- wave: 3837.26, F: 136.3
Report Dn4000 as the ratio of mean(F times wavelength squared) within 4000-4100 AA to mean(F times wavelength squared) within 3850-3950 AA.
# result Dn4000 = 1.9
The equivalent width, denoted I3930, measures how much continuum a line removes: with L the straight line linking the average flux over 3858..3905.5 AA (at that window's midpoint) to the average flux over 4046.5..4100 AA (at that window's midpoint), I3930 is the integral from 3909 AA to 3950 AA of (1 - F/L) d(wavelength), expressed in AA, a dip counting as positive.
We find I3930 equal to 8.6 AA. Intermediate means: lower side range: 185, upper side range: 320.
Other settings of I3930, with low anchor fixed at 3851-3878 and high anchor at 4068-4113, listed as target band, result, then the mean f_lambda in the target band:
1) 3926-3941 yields 6.9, 115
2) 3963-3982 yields 5.2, 176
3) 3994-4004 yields -2.2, 315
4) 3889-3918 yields -4.6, 224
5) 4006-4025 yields -4.2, 330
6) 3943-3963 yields 1.6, 208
